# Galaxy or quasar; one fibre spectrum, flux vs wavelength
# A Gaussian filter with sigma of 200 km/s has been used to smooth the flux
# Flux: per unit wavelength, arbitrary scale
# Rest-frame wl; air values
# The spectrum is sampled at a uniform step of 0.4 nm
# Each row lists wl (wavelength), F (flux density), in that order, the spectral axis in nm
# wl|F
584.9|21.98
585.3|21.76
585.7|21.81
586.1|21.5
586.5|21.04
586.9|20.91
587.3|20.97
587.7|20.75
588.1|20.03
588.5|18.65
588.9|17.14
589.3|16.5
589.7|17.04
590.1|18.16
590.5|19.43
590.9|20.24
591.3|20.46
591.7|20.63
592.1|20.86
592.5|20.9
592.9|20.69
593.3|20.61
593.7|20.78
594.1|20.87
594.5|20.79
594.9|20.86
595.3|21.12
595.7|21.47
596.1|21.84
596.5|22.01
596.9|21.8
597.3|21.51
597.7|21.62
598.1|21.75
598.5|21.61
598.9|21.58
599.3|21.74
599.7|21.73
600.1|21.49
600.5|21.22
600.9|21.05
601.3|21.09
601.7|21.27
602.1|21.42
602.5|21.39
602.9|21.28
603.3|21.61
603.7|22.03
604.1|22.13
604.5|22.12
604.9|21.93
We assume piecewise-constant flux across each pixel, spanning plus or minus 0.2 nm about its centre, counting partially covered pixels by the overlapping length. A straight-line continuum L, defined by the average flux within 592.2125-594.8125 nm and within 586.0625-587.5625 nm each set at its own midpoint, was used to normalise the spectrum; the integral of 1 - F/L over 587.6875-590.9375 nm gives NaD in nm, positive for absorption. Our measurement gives 0.39 nm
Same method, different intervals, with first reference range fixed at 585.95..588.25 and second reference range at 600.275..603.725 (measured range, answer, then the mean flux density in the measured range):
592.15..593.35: 0.02 nm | 20.8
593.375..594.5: 0.02 nm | 20.8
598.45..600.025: -0.03 nm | 21.7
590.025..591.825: 0.10 nm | 19.9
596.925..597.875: -0.02 nm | 21.6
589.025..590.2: 0.21 nm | 17.1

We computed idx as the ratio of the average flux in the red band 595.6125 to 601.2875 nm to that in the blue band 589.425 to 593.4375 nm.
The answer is 1.09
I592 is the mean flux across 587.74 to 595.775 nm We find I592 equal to 19.9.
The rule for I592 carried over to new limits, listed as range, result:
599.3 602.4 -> 21.4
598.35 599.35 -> 21.6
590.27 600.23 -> 21.1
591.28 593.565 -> 20.7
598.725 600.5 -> 21.6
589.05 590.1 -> 17.1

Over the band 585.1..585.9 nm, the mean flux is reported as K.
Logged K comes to 21.8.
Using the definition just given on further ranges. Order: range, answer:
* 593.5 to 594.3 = 20.8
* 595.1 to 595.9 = 21.3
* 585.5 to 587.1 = 21.3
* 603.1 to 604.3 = 21.9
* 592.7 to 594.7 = 20.7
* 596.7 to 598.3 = 21.7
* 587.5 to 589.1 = 19.1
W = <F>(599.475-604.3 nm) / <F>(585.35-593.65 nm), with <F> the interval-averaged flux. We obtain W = 1.08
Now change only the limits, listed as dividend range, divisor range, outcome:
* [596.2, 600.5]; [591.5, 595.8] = 1.04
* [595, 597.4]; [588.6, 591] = 1.20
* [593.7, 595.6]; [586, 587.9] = 1.00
